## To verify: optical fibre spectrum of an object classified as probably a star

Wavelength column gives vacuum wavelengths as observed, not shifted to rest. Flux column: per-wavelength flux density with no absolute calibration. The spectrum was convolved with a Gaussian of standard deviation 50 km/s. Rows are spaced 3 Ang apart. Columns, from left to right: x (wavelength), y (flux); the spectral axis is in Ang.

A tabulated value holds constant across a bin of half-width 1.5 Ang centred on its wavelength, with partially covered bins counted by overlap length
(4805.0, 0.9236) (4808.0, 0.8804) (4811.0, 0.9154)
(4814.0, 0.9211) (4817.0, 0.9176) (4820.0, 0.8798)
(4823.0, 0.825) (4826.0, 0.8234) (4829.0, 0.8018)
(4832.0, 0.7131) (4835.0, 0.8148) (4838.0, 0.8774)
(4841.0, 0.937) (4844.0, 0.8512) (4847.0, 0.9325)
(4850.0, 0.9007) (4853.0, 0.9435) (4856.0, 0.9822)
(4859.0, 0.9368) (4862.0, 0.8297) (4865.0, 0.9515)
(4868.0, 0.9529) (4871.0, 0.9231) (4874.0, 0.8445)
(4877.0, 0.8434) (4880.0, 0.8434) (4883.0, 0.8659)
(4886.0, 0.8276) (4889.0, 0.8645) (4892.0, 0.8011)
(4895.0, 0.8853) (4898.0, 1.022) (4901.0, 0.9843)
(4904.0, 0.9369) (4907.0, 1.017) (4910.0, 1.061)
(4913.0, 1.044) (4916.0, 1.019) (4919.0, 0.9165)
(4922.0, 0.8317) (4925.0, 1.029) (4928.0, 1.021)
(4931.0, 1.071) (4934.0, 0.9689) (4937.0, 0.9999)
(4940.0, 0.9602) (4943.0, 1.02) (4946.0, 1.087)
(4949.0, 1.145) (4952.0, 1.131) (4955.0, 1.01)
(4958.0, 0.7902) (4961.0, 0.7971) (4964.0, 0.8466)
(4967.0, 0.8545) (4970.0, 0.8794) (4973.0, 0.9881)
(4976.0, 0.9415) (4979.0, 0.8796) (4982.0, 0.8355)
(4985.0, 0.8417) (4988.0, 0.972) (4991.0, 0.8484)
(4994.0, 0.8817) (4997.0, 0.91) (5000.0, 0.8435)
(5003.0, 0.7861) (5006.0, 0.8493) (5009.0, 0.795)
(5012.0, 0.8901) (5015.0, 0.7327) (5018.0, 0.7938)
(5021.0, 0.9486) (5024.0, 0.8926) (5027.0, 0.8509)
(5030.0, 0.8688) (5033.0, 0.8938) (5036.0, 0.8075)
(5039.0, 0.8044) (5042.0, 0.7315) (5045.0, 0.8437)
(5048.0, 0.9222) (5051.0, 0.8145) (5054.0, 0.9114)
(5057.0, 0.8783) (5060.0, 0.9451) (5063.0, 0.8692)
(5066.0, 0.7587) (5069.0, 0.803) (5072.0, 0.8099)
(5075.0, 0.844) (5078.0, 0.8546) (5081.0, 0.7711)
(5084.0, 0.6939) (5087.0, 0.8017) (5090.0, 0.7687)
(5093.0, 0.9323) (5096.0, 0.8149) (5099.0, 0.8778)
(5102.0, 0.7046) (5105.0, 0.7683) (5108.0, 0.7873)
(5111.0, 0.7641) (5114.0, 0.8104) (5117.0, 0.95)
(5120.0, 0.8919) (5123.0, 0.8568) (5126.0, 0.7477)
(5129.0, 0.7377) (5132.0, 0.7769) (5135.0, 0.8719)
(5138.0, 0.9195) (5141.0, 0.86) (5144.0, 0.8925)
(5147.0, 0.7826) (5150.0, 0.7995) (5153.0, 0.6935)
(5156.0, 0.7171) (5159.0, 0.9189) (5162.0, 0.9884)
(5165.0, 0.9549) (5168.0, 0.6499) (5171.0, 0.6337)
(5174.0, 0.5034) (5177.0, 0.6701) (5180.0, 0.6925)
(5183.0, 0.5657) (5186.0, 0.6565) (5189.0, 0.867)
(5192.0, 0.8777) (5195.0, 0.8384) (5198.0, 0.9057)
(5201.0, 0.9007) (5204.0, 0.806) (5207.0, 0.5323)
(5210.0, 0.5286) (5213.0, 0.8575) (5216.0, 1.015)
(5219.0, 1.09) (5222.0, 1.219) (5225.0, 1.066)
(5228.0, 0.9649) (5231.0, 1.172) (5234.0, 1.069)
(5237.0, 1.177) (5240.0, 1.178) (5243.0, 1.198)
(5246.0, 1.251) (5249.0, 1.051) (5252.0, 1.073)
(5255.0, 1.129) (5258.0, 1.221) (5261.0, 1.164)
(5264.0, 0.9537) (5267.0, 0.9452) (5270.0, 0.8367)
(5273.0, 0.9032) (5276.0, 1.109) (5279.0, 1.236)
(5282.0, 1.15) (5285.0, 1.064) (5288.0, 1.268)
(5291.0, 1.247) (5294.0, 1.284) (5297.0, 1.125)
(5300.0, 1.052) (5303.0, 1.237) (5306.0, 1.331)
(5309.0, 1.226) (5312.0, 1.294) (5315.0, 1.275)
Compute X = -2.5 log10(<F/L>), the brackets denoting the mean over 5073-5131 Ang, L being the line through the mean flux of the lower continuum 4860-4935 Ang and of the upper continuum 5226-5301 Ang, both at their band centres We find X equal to 0.27 mag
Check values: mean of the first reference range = 0.934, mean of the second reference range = 1.11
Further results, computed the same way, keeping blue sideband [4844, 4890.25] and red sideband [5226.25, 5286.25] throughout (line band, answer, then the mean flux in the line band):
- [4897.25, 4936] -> -0.084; 0.994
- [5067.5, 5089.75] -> 0.251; 0.795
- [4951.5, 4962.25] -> 0.027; 0.917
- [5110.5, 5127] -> 0.208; 0.844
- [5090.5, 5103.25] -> 0.215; 0.83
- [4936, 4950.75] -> -0.123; 1.05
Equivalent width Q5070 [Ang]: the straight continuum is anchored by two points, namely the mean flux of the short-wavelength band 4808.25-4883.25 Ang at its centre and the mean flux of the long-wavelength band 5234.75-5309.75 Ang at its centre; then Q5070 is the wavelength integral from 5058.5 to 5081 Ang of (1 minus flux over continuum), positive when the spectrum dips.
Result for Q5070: 3.96 Ang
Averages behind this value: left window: 0.881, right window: 1.13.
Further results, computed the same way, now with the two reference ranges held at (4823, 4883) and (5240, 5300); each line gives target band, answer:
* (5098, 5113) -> 3.6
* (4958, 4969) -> 1.3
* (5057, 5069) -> 1.7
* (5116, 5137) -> 4.1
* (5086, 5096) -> 1.8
